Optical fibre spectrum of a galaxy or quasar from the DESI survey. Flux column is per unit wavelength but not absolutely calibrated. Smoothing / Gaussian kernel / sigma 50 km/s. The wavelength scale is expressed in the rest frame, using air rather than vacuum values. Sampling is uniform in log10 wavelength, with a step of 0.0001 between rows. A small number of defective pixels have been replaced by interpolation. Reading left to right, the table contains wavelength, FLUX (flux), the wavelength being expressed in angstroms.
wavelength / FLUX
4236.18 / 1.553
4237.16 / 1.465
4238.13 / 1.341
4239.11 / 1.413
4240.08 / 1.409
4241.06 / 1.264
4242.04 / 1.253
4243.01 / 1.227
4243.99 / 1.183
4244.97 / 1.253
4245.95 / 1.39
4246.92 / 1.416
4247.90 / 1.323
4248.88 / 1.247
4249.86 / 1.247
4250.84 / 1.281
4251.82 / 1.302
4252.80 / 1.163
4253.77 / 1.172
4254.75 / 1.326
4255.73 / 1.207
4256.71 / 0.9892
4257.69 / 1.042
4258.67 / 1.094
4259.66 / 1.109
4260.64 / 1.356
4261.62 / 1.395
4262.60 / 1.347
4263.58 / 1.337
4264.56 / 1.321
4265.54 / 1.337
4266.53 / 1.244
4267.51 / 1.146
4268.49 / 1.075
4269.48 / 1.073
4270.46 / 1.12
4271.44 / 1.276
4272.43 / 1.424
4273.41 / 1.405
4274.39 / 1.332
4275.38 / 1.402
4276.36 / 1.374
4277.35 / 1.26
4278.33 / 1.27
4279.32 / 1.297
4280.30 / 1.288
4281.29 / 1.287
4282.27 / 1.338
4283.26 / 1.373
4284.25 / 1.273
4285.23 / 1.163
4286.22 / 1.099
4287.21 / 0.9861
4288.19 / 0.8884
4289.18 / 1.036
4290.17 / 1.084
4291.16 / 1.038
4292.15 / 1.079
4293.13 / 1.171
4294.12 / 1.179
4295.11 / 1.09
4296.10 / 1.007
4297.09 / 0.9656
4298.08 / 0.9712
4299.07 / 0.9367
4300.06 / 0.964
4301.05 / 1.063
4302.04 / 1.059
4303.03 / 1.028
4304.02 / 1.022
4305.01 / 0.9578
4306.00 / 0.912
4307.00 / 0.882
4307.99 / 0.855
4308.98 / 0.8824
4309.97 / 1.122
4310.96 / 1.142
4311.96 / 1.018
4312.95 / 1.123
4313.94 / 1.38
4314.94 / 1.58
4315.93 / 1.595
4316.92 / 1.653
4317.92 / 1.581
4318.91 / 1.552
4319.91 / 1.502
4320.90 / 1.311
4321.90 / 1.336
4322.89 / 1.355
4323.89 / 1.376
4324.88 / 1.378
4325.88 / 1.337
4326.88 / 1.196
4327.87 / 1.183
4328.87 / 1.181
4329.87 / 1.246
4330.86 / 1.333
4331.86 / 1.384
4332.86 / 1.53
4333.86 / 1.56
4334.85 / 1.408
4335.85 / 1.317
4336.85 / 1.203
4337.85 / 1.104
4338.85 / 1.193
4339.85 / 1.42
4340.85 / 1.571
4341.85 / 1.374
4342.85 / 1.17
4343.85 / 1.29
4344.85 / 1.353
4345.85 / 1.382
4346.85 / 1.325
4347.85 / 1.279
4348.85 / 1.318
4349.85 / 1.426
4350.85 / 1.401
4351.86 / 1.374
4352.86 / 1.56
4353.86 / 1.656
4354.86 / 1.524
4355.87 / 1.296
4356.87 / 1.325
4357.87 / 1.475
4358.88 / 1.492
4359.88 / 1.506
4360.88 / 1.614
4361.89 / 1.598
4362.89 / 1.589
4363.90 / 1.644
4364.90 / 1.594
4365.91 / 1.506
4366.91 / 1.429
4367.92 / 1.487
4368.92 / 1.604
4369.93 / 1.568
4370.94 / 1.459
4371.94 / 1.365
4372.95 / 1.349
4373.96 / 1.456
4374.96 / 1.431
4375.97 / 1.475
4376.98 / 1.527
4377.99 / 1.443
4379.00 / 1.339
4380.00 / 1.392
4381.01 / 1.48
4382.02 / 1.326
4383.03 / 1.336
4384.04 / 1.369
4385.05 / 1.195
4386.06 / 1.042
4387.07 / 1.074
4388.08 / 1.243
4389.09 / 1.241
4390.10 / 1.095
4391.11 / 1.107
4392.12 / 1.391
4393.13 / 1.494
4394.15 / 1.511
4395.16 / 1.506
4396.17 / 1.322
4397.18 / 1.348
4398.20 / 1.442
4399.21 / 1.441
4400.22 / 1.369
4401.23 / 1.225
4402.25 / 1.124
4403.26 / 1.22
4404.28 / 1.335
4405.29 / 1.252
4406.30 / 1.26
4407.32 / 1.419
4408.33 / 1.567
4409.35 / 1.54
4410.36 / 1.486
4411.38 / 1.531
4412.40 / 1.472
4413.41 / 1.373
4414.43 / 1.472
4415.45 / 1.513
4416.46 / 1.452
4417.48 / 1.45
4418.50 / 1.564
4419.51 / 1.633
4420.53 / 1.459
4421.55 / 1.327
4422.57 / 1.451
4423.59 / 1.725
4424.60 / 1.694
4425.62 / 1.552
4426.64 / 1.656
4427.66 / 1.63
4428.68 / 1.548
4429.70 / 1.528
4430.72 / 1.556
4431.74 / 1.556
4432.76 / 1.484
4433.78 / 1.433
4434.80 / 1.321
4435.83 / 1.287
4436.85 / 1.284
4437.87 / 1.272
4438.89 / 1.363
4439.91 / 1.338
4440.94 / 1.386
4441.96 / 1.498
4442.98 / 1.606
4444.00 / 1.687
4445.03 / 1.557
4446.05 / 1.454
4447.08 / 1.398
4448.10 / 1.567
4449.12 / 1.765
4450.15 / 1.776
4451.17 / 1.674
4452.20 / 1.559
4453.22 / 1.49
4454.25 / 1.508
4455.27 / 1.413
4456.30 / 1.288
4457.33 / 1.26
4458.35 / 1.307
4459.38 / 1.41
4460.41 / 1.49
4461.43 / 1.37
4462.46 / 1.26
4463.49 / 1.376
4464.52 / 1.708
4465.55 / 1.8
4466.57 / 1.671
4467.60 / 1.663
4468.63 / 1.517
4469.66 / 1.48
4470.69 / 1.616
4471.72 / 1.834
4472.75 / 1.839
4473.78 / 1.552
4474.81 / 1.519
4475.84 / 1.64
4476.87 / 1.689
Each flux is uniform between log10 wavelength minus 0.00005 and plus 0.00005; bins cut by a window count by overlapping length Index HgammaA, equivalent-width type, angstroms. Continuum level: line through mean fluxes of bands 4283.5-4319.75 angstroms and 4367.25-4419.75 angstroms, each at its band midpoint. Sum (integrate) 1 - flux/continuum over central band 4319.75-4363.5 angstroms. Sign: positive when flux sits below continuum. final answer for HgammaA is -5.0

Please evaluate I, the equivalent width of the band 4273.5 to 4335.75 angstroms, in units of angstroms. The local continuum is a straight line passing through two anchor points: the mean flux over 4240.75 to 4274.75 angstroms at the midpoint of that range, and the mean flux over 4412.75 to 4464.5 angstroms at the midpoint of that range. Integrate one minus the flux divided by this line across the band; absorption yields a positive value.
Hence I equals 4.5 angstroms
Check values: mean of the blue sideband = 1.25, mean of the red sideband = 1.48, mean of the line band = 1.21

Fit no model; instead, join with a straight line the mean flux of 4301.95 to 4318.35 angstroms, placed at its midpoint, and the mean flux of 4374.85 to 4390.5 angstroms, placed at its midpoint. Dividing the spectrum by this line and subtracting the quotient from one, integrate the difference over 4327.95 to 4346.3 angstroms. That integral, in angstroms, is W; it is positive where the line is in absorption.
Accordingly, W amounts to -1.67 angstroms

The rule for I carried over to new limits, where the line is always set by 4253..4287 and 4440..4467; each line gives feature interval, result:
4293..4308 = 3.33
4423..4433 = -0.84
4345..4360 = -0.59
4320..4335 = -0.16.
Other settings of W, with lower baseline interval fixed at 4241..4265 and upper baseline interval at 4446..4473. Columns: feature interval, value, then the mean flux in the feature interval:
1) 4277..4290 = 1.0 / 1.19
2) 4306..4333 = 1.1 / 1.29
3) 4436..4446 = 0.5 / 1.44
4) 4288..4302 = 2.9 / 1.04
